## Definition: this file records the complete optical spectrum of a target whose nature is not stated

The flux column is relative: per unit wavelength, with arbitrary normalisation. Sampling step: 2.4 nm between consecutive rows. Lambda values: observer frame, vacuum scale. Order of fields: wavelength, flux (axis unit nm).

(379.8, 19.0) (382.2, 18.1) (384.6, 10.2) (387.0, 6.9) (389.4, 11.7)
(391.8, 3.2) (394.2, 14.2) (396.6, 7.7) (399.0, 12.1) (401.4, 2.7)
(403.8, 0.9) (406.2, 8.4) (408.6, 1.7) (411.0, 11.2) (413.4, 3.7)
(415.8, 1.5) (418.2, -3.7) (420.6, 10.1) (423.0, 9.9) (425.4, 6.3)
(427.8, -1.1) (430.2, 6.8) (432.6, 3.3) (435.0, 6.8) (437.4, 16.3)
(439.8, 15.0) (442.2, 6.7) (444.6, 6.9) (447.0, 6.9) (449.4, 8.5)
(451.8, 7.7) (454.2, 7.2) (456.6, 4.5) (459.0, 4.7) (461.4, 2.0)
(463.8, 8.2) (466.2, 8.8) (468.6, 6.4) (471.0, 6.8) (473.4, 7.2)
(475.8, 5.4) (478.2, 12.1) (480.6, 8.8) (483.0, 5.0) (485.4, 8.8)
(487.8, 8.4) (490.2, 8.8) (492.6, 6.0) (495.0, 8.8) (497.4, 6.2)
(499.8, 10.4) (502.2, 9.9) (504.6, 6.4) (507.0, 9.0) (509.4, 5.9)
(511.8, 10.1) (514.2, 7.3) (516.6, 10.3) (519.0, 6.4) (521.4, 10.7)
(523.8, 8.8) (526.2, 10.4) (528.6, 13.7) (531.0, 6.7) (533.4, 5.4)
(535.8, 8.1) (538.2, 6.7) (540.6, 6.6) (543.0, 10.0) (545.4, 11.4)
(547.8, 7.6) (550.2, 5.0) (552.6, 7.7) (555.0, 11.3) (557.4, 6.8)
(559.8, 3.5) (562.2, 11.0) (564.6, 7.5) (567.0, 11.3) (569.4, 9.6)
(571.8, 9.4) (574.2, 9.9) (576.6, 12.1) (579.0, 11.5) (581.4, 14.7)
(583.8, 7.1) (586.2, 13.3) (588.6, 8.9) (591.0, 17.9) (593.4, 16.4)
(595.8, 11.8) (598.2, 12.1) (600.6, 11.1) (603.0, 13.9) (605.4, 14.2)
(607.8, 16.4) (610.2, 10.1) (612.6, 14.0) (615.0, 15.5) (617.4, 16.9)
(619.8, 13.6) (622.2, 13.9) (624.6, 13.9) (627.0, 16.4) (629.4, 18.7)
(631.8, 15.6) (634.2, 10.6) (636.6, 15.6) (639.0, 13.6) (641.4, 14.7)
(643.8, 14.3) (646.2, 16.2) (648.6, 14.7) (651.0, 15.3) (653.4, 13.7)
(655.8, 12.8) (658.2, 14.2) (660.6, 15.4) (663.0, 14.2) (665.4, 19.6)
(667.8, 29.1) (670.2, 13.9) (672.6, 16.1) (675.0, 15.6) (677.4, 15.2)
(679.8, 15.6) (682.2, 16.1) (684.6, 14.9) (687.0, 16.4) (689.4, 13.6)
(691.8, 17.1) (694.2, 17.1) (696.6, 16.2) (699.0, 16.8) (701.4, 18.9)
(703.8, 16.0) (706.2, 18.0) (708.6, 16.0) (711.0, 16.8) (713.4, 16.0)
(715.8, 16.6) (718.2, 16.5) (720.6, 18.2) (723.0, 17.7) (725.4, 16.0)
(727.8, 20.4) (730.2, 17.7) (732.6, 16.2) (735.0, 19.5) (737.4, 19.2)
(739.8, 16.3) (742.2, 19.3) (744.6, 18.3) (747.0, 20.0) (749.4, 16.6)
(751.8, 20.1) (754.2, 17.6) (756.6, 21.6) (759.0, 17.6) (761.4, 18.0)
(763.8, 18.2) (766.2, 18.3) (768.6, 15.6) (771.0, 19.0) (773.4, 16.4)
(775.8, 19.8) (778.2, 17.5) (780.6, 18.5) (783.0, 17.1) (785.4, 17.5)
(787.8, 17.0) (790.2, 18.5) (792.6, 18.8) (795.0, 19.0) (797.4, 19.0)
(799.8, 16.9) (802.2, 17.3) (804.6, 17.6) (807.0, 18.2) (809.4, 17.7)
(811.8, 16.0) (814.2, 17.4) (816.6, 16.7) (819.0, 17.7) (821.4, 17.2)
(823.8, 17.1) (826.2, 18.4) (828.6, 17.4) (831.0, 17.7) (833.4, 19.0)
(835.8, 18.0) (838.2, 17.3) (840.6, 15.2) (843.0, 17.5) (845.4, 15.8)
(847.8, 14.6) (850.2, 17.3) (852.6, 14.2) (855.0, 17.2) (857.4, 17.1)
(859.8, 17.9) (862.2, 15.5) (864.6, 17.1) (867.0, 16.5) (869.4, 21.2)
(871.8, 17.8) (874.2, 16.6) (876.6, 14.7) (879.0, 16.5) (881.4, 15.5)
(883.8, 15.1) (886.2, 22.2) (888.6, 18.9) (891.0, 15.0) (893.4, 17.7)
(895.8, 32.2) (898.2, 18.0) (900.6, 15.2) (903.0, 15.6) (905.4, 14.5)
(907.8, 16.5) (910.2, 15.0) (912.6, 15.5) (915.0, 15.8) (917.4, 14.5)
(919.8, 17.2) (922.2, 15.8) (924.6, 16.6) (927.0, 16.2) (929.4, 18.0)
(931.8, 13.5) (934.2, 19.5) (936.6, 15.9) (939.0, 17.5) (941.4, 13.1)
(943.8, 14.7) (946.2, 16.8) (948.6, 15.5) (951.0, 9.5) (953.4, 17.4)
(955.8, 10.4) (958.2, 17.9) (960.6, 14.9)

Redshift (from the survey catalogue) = 0.788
